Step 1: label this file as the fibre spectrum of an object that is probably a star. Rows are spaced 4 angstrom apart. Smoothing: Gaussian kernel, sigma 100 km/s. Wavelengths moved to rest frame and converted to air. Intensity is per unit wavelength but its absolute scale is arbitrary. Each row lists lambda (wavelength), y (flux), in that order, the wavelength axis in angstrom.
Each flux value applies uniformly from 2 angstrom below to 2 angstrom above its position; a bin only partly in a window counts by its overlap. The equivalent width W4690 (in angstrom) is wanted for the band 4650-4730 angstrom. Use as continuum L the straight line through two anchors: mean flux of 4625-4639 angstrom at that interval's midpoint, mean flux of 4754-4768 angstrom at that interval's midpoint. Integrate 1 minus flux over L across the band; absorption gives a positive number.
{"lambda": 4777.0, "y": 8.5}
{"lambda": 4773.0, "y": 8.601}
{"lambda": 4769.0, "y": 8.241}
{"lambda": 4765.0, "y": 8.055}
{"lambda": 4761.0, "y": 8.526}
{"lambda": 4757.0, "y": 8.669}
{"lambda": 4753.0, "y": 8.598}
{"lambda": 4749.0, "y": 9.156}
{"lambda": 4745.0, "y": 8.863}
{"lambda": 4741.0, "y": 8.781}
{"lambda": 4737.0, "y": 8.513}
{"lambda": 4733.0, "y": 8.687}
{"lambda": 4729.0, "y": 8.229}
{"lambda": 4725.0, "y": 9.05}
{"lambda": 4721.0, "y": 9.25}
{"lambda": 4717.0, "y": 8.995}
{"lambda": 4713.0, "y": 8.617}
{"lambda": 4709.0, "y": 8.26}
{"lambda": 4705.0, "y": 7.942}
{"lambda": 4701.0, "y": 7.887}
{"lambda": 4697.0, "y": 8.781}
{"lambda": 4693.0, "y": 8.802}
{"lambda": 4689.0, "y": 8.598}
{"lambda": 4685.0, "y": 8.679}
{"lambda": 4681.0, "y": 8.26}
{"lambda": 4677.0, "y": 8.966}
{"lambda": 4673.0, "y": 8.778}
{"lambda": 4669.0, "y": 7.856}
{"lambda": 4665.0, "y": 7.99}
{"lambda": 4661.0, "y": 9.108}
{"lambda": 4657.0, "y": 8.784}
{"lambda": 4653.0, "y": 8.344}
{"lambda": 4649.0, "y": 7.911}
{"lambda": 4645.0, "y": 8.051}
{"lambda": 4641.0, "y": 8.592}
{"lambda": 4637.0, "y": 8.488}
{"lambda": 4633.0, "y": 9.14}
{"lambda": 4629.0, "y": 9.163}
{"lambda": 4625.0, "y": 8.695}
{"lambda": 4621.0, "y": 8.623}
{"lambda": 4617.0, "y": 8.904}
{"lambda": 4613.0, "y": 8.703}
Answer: 1.15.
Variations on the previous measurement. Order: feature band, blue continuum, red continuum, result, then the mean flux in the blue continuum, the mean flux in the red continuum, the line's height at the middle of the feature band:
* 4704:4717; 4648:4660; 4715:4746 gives 0.4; 8.45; 8.79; 8.7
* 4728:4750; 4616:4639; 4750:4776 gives -0.4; 8.83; 8.48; 8.54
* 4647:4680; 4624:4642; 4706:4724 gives 1.3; 8.83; 8.75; 8.8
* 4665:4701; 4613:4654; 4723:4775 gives 0.4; 8.6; 8.61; 8.61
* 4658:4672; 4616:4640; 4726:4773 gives 0.6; 8.82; 8.59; 8.75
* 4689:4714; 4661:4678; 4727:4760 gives 0.5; 8.45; 8.68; 8.55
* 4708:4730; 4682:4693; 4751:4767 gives -0.6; 8.63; 8.46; 8.56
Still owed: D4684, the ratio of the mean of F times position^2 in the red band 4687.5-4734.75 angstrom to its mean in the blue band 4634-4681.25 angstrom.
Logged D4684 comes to 1.04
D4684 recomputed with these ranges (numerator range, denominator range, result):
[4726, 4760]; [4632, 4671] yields 1.08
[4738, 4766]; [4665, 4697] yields 1.05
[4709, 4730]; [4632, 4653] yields 1.08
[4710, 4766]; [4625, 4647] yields 1.05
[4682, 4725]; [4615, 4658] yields 1.03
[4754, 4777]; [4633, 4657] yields 1.06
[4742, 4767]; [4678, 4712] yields 1.05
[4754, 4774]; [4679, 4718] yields 1.02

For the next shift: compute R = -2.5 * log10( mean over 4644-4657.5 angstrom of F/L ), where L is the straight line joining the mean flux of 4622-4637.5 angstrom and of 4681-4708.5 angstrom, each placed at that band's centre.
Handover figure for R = 0.07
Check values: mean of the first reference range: 8.89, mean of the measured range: 8.23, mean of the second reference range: 8.42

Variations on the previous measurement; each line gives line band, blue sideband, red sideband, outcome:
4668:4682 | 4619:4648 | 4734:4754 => 0.02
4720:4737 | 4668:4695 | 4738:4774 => -0.02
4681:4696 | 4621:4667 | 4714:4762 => 0.00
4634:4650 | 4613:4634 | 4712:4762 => 0.07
